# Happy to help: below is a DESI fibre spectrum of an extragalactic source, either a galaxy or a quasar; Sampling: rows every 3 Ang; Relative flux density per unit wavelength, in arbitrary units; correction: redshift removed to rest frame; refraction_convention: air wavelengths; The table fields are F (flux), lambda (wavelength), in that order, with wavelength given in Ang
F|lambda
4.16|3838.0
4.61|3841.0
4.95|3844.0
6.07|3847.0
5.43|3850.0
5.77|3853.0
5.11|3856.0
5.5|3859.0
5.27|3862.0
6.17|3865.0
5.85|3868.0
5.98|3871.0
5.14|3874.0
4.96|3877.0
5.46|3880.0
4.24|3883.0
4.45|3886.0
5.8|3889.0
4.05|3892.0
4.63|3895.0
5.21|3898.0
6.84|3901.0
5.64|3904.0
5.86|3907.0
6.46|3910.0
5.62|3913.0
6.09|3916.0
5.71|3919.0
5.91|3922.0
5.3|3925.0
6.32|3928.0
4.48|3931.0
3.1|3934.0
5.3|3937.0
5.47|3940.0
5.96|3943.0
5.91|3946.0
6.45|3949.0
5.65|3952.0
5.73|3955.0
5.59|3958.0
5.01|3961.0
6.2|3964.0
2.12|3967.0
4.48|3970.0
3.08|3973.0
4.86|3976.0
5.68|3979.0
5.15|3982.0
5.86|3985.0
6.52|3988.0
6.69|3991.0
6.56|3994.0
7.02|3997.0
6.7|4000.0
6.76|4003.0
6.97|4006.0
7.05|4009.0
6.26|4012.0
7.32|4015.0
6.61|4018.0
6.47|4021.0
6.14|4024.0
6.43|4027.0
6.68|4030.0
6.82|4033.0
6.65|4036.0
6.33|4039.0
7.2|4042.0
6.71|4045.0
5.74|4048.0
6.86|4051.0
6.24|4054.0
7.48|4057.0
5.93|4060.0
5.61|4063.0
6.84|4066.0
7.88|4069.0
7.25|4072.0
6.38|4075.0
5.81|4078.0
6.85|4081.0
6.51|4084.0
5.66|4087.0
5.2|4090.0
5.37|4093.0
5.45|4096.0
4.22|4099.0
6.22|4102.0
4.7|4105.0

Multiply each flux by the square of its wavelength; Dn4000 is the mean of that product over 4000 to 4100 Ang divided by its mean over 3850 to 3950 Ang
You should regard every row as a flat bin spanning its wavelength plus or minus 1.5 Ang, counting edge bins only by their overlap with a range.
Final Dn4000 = 1.3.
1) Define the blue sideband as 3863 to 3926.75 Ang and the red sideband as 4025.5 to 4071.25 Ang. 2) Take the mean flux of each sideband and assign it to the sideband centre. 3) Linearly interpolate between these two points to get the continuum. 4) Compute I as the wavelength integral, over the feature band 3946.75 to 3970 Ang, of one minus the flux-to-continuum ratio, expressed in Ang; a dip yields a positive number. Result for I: 2.88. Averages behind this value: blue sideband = 5.5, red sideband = 6.64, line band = 5.22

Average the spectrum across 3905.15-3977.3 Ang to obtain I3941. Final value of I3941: 5.28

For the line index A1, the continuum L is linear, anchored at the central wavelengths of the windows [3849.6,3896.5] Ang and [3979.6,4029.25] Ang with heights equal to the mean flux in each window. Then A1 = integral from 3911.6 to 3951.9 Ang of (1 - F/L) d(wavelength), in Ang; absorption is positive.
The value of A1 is 2.03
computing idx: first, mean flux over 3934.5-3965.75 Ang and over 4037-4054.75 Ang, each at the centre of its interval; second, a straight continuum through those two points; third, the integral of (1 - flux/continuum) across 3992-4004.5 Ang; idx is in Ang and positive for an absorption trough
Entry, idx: -1.4 Ang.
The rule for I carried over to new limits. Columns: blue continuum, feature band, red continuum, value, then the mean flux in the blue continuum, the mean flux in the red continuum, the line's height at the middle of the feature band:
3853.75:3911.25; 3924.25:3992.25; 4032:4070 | 7.96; 5.4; 6.62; 5.95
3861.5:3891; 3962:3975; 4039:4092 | 4.04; 5.31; 6.46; 5.87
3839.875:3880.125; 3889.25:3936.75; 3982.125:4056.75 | 3.33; 5.46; 6.6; 5.83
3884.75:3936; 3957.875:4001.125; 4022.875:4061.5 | 4.29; 5.38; 6.56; 6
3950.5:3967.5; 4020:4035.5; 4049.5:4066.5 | -1.08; 5.22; 6.47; 6.09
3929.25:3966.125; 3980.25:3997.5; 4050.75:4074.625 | -1.16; 5.35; 6.74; 5.85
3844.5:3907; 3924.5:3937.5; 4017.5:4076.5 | 2.11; 5.38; 6.61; 5.78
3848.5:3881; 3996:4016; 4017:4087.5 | -1.76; 5.51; 6.56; 6.3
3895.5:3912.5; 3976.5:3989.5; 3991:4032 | 1.51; 5.9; 6.69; 6.48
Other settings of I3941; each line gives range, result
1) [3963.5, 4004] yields 5.52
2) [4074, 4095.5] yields 5.93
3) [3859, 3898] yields 5.18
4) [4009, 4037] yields 6.62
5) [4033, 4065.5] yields 6.5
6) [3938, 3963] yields 5.72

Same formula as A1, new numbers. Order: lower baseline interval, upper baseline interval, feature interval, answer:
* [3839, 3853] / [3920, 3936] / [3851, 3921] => -4.15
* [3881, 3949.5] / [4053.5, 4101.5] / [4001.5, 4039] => -4.87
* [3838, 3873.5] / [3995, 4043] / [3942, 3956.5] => 0.54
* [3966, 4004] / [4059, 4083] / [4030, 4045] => -1.38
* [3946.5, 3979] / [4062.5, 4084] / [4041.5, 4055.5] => -0.43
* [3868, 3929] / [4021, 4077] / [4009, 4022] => -0.73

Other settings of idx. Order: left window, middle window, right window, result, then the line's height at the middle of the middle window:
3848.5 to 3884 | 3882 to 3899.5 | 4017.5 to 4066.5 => 2.61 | 5.57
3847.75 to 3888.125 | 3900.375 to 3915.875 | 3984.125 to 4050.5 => -0.95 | 5.7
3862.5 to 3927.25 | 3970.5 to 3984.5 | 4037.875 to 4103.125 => 2.63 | 5.86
